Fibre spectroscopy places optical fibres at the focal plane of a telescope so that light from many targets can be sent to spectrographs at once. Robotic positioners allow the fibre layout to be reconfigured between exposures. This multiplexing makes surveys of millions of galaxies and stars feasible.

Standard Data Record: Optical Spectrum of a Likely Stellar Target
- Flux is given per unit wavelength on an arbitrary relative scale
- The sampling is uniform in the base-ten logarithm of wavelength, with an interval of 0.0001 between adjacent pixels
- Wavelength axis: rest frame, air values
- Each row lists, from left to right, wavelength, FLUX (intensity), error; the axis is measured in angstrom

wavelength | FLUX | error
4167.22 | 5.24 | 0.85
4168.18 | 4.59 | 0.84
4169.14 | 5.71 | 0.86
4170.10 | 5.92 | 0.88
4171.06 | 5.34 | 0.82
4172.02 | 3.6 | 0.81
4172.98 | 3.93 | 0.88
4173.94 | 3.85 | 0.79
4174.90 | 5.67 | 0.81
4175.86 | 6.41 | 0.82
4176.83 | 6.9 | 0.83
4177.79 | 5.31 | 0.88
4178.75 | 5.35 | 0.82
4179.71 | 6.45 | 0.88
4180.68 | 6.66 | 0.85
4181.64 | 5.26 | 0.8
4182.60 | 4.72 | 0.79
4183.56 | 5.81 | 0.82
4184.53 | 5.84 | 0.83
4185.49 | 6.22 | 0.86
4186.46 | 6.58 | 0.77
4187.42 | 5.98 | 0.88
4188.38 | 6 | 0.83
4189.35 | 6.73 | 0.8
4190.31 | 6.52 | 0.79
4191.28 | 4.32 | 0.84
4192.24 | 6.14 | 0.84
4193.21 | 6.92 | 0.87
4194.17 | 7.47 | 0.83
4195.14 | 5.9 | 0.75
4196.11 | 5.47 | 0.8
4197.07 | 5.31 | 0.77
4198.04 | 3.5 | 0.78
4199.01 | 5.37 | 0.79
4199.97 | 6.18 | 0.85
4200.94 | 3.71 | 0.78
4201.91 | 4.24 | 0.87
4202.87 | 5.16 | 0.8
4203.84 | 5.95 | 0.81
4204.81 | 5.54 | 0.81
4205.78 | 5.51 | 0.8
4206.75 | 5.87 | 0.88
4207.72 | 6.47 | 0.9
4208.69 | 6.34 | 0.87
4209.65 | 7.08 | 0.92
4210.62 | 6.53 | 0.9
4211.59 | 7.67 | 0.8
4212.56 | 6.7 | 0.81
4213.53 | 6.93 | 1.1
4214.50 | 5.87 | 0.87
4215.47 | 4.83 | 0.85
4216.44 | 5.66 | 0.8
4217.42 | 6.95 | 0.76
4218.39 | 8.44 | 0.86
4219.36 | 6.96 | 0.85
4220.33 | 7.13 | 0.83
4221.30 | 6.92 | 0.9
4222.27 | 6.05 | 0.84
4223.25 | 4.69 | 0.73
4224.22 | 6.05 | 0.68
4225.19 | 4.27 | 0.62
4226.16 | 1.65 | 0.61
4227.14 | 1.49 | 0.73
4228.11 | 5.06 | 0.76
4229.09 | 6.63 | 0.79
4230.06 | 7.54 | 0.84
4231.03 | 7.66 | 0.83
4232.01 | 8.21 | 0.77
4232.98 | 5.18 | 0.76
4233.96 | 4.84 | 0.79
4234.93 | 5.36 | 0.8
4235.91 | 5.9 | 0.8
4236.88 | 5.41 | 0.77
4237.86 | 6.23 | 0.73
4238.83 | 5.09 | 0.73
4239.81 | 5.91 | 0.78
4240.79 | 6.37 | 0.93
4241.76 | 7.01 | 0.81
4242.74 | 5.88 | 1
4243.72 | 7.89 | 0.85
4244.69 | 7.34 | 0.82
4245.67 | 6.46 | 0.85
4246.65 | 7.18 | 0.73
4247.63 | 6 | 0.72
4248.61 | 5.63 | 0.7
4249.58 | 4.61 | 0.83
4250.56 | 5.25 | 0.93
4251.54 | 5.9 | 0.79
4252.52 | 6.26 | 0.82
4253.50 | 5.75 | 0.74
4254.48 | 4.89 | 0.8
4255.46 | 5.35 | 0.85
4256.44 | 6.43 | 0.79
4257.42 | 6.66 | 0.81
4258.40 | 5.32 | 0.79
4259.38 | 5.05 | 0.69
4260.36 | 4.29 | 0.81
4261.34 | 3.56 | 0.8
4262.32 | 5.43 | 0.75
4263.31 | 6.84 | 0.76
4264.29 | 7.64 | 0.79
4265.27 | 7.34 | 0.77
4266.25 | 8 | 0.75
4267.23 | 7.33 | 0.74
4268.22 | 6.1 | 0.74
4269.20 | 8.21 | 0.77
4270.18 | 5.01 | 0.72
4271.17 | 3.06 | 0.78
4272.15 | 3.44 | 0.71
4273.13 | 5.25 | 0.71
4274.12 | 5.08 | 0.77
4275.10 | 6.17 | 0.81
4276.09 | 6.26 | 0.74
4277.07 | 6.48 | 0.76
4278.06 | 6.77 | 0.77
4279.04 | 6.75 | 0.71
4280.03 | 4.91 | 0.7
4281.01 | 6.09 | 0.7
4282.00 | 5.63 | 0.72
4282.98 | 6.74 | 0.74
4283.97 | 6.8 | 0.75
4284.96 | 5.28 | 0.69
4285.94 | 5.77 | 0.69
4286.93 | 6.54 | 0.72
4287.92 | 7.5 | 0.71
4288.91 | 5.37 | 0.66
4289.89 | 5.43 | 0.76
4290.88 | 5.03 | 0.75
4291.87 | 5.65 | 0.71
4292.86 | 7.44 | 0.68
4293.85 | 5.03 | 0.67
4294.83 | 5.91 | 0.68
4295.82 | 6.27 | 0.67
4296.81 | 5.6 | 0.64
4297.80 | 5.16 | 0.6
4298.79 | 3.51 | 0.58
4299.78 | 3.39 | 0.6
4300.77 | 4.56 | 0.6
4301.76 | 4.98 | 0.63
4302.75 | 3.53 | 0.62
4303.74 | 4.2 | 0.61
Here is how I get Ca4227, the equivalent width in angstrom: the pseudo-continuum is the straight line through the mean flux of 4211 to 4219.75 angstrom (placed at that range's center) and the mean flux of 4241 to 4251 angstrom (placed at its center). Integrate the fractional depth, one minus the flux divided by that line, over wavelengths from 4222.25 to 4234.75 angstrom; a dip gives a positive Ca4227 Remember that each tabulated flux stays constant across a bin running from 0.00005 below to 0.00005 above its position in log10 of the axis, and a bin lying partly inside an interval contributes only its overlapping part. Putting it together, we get 2.32 angstrom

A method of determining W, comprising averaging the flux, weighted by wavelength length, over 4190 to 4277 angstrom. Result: 5.88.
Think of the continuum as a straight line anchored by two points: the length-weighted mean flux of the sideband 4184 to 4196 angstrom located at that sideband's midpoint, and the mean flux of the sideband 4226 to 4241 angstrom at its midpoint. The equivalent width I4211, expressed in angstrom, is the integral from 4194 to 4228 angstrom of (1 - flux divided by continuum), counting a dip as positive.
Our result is 1.3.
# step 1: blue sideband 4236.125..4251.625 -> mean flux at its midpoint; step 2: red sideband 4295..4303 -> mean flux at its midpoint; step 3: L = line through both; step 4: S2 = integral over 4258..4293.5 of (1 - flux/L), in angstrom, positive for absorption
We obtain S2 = -4.3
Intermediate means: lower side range 6.14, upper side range 4.71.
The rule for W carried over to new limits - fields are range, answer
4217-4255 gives 5.95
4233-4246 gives 6.09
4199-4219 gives 6.07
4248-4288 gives 5.87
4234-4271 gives 6.04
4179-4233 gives 5.9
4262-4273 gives 6.2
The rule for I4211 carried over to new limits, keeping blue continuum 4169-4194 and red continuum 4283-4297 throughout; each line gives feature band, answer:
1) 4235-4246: -0.8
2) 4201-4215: -0.6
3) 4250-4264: 0.9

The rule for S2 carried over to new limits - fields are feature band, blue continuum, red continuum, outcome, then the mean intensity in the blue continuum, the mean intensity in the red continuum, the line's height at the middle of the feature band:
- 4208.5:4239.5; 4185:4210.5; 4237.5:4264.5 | -0.63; 5.8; 5.92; 5.86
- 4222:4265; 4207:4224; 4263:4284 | 4.11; 6.53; 6.16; 6.35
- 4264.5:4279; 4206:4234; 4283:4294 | -0.09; 6.07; 6.04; 6.05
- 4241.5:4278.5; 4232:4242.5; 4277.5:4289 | 0.34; 5.85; 6.21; 6.03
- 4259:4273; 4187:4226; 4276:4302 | -0.01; 5.95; 5.73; 5.79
